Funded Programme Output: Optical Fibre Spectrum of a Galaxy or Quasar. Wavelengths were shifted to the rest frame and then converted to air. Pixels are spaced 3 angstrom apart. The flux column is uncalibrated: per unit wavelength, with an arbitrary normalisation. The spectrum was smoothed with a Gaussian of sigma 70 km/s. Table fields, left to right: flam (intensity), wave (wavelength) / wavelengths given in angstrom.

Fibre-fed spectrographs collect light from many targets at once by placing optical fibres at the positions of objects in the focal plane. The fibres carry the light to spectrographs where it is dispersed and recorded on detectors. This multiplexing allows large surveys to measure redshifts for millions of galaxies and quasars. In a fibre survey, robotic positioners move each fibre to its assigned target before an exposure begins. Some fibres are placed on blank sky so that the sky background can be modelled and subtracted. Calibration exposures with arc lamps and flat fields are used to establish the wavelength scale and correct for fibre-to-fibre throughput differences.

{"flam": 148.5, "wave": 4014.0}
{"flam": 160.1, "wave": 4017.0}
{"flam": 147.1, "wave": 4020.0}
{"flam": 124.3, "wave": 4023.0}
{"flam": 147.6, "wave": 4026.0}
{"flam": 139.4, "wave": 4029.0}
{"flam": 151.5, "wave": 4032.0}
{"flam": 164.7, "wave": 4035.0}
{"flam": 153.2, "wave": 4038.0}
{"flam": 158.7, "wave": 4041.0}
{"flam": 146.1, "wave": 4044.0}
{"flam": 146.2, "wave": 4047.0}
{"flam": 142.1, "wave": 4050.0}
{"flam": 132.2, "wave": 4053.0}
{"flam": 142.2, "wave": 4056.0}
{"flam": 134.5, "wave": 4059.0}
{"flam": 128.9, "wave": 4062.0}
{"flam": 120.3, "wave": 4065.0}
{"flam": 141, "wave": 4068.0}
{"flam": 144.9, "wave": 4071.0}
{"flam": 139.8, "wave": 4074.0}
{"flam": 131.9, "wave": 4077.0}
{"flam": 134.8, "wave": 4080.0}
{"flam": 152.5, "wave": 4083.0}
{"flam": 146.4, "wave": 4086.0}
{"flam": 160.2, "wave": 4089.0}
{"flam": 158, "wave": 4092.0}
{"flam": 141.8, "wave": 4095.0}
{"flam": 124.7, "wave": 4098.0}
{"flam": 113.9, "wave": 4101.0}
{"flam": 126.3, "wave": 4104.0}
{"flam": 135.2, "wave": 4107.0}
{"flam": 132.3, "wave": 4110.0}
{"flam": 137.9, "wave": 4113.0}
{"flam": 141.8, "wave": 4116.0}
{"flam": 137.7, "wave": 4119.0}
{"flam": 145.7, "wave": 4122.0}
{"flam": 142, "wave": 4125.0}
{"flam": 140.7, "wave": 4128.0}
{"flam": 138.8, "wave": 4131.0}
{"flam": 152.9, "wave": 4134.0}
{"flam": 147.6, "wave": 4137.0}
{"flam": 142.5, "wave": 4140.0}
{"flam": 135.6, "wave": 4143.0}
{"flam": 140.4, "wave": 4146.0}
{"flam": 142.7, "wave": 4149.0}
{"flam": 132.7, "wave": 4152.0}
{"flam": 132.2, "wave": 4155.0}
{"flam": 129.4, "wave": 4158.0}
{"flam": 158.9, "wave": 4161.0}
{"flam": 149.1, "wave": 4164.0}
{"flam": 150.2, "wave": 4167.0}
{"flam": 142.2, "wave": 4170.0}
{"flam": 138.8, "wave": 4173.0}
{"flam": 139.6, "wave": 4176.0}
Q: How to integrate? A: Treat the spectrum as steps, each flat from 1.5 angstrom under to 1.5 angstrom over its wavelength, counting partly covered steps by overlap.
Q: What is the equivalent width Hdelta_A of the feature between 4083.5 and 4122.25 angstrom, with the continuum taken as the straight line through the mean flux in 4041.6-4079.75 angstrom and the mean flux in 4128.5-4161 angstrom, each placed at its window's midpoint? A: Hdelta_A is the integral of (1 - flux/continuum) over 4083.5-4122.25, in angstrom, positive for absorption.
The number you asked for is 0.12 angstrom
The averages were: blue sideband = 138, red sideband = 140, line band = 139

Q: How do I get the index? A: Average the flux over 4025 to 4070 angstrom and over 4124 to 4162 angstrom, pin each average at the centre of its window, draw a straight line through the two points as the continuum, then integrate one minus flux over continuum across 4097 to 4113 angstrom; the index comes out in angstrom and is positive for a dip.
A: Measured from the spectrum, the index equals 1.6 angstrom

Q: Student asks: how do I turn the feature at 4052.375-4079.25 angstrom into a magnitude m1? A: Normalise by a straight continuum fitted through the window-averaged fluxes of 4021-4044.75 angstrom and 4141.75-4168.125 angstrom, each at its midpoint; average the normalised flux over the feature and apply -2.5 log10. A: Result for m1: 0.086 mag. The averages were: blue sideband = 148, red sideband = 141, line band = 135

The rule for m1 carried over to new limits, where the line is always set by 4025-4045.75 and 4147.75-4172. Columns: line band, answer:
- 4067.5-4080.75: 0.077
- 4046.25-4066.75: 0.116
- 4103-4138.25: 0.038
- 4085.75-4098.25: -0.008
